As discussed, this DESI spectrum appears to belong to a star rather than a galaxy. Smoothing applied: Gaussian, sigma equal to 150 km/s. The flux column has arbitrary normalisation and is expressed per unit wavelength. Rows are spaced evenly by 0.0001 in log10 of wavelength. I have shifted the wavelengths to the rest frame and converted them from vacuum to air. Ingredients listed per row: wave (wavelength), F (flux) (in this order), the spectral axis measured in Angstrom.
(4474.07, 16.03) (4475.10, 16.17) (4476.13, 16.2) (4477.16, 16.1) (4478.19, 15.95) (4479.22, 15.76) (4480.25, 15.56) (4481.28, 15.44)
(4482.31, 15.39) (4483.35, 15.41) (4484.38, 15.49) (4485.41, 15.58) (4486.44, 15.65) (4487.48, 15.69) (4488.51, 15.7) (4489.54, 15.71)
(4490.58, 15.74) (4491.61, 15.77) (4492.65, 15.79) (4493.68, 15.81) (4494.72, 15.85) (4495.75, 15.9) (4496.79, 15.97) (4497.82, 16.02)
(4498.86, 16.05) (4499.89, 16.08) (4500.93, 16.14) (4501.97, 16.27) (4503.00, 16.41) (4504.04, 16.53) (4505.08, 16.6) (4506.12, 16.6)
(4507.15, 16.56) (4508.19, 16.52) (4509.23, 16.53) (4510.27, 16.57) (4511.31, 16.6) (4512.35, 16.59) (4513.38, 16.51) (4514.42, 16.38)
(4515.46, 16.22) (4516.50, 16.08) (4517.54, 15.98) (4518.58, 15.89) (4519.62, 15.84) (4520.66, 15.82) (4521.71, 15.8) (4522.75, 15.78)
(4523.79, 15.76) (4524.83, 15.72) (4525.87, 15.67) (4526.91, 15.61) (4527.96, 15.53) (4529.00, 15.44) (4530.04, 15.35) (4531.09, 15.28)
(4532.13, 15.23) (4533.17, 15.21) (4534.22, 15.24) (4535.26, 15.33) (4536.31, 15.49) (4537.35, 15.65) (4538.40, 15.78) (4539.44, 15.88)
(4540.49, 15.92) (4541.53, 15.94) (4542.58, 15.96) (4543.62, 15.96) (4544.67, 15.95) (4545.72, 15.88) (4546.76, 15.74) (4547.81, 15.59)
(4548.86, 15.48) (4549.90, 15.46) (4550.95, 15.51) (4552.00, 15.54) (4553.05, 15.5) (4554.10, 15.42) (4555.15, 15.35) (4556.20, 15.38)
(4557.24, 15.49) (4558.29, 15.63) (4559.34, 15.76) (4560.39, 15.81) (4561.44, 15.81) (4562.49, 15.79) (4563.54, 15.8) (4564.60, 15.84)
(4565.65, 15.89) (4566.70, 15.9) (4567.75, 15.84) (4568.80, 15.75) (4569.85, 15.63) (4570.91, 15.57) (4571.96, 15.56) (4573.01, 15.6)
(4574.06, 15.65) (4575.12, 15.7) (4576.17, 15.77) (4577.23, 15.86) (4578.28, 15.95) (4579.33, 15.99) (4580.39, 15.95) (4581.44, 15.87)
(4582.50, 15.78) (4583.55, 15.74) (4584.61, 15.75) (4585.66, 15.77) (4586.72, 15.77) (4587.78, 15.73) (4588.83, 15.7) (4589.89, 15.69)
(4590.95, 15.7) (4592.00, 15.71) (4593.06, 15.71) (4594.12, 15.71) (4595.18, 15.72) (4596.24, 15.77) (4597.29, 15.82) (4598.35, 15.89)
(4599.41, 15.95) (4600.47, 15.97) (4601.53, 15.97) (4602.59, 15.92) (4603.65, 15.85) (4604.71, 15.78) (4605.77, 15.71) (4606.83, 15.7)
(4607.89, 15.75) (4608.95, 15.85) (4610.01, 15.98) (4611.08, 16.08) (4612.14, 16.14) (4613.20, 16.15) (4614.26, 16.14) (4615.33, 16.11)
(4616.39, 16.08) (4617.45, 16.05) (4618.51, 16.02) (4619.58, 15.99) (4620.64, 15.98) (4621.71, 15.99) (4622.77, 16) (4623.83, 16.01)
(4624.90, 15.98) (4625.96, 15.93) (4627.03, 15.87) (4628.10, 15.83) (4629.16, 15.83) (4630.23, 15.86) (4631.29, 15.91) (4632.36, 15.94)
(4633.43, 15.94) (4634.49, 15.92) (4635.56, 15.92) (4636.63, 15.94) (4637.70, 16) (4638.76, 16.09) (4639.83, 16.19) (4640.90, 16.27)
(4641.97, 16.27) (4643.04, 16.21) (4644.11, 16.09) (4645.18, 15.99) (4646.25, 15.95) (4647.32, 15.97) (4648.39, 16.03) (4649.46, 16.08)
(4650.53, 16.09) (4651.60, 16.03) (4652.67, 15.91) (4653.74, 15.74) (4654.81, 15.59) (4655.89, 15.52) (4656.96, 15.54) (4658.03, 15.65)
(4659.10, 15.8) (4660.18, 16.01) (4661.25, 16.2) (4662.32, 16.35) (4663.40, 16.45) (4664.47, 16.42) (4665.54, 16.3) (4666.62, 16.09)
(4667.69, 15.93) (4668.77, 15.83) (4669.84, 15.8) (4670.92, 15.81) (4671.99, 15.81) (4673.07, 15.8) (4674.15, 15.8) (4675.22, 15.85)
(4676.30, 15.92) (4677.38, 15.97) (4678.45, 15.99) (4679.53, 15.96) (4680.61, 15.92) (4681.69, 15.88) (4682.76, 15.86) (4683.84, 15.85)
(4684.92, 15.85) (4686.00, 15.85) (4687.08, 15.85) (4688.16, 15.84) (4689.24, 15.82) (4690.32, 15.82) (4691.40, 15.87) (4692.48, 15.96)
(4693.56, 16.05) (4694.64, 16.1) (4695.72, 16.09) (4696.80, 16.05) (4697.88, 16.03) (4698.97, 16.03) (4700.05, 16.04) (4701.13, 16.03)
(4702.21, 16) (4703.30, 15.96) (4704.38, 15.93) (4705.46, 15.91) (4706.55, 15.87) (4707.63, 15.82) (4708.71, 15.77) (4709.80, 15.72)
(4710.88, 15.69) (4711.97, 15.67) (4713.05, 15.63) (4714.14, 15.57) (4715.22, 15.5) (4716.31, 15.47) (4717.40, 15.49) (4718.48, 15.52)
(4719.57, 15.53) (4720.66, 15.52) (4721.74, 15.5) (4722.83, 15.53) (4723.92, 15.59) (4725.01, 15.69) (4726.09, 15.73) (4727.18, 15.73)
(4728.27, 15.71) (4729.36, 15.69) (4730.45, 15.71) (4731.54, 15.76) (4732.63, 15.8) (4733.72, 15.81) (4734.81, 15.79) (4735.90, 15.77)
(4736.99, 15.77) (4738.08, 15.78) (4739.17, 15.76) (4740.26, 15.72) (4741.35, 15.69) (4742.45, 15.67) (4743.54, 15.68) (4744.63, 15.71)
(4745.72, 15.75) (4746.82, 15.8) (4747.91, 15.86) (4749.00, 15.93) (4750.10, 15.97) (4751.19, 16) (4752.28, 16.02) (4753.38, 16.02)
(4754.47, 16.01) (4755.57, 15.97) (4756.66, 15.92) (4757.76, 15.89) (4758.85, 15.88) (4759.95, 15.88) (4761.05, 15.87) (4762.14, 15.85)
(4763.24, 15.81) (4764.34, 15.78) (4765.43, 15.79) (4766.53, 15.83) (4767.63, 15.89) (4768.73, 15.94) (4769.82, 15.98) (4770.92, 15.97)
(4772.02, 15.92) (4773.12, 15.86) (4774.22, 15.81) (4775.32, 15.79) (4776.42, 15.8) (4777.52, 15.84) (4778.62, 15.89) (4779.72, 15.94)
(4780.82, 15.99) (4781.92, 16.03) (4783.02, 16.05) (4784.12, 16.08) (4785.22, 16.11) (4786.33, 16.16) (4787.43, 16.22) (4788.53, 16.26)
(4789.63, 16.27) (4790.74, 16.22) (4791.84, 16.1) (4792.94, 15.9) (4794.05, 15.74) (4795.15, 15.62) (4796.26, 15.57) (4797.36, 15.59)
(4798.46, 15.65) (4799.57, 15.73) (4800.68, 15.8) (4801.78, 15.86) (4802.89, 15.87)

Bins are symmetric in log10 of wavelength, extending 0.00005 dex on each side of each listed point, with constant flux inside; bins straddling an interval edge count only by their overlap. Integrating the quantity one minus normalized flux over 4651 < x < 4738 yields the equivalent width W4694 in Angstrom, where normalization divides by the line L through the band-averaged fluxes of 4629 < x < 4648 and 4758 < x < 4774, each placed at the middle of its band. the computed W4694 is 0.6 Angstrom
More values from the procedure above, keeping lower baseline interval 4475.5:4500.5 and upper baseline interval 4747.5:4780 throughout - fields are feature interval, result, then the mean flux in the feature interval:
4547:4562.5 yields 0.2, 15.6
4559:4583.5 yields 0.0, 15.8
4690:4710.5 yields -0.1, 16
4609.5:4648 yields -0.4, 16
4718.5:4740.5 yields 0.3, 15.7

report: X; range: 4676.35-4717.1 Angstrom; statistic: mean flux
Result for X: 15.9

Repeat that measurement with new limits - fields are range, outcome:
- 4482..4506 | 15.9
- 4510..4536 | 15.8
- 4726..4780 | 15.8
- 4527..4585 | 15.7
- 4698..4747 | 15.7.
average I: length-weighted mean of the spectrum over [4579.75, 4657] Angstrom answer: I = 15.9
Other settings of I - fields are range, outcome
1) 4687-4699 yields 16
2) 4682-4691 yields 15.8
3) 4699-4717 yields 15.8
